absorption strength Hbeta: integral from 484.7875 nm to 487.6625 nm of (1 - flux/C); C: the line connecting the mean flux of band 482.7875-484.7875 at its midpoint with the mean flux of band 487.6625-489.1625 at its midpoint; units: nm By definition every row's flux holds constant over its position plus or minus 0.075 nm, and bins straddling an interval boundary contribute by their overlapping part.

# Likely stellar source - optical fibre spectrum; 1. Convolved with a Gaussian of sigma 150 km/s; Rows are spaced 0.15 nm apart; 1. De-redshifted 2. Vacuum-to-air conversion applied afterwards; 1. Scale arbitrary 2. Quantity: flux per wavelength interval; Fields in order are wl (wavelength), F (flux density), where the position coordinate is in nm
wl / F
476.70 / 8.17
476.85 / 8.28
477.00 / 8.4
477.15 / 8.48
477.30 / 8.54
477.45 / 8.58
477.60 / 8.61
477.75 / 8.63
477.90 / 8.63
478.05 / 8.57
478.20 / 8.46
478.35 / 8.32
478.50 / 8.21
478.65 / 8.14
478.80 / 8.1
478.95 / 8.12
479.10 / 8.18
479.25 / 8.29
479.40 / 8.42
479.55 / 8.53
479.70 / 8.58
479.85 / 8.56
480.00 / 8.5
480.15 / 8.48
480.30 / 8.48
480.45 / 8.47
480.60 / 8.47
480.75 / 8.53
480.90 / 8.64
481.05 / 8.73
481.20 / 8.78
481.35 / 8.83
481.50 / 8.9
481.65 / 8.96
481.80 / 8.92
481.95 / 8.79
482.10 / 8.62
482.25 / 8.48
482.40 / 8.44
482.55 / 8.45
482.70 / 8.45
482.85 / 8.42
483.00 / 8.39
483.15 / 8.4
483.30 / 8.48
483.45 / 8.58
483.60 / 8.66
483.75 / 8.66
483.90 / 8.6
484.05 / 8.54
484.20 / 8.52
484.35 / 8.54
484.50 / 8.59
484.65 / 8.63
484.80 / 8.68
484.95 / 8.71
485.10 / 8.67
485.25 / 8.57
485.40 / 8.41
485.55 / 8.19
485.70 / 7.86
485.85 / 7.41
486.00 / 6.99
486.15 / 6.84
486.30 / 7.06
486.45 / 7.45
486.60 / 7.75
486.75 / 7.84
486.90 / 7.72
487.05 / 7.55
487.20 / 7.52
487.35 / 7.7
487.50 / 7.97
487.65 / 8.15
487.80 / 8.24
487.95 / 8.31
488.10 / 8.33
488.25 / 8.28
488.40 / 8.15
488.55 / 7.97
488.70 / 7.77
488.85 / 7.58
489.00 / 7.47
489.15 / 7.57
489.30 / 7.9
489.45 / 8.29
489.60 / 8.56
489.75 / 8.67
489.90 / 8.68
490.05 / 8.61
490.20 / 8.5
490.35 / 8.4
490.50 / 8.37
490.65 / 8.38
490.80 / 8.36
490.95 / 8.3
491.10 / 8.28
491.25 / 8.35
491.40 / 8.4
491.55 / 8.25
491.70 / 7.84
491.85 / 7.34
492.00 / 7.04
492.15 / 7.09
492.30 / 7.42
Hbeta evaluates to 0.15 nm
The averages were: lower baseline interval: 8.54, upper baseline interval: 7.99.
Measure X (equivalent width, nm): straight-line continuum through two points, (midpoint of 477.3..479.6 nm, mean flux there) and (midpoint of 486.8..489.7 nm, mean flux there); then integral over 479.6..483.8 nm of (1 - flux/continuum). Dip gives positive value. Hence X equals -0.18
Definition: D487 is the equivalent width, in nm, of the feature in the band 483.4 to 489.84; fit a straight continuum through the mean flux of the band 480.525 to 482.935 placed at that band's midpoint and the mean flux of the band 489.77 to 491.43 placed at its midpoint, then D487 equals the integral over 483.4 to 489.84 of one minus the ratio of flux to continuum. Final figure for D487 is 0.339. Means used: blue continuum 8.65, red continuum 8.43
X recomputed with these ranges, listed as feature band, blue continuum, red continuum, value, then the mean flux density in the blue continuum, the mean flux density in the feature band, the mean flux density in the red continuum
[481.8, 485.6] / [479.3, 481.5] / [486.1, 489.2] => -0.15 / 8.58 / 8.55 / 7.78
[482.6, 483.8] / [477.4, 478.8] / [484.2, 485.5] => 0.01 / 8.44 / 8.5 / 8.59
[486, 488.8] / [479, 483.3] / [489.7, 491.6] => 0.23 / 8.56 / 7.79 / 8.43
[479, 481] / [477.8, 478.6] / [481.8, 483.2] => 0.00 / 8.43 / 8.47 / 8.52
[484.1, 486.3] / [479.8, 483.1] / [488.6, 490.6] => 0.07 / 8.6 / 8.15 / 8.18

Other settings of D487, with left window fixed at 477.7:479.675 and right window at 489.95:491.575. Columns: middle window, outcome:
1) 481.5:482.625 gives -0.042 nm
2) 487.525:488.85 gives 0.043 nm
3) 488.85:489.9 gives 0.038 nm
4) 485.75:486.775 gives 0.129 nm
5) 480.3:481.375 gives -0.033 nm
